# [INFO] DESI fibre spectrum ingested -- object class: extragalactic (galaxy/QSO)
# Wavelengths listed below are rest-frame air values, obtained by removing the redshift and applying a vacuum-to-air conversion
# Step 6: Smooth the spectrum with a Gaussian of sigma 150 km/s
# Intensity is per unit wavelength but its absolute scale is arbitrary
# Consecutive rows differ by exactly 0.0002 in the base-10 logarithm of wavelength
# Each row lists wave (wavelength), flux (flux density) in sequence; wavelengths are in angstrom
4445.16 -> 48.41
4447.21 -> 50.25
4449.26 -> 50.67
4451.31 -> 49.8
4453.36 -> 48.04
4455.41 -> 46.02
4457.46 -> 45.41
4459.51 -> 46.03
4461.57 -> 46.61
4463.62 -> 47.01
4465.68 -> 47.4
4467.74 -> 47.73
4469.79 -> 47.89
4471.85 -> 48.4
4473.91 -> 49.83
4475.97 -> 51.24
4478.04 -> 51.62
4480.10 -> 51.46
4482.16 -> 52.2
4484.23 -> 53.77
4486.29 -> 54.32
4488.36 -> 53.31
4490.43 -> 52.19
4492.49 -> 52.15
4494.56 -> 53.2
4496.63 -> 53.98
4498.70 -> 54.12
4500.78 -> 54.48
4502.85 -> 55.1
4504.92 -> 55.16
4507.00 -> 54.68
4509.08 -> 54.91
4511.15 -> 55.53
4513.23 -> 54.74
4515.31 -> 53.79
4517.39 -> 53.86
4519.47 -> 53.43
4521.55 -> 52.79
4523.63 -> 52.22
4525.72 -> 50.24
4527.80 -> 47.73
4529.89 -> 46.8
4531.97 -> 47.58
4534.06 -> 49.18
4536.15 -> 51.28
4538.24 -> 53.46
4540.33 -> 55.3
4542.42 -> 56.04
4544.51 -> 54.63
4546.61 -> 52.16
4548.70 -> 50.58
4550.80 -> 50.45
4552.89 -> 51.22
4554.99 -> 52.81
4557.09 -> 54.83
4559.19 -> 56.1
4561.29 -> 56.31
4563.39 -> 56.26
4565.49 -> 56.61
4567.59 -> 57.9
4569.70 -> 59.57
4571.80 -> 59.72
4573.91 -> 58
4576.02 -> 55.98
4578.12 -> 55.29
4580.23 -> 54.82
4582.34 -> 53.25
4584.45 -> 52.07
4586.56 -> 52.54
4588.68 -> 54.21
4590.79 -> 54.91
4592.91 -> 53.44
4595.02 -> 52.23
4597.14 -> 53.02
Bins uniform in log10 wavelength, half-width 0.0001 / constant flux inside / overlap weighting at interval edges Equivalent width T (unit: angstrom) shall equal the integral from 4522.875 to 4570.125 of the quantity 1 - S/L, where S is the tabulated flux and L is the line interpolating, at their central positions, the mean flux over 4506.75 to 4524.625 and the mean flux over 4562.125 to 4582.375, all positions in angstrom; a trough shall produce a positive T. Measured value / 2.3 angstrom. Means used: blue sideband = 54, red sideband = 56.9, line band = 52.9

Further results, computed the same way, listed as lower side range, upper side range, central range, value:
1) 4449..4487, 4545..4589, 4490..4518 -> -1.6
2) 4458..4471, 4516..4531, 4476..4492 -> -1.4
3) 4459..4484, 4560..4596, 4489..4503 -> -0.8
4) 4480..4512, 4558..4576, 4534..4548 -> 0.7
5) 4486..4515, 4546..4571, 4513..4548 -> 1.6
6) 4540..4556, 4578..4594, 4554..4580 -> -1.6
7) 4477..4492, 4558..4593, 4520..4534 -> 1.1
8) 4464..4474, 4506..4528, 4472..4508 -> -1.9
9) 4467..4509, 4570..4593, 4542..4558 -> 0.5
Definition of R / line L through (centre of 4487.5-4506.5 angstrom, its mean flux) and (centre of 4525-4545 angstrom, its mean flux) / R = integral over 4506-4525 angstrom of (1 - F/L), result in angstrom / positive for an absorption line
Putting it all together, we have -0.5 angstrom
